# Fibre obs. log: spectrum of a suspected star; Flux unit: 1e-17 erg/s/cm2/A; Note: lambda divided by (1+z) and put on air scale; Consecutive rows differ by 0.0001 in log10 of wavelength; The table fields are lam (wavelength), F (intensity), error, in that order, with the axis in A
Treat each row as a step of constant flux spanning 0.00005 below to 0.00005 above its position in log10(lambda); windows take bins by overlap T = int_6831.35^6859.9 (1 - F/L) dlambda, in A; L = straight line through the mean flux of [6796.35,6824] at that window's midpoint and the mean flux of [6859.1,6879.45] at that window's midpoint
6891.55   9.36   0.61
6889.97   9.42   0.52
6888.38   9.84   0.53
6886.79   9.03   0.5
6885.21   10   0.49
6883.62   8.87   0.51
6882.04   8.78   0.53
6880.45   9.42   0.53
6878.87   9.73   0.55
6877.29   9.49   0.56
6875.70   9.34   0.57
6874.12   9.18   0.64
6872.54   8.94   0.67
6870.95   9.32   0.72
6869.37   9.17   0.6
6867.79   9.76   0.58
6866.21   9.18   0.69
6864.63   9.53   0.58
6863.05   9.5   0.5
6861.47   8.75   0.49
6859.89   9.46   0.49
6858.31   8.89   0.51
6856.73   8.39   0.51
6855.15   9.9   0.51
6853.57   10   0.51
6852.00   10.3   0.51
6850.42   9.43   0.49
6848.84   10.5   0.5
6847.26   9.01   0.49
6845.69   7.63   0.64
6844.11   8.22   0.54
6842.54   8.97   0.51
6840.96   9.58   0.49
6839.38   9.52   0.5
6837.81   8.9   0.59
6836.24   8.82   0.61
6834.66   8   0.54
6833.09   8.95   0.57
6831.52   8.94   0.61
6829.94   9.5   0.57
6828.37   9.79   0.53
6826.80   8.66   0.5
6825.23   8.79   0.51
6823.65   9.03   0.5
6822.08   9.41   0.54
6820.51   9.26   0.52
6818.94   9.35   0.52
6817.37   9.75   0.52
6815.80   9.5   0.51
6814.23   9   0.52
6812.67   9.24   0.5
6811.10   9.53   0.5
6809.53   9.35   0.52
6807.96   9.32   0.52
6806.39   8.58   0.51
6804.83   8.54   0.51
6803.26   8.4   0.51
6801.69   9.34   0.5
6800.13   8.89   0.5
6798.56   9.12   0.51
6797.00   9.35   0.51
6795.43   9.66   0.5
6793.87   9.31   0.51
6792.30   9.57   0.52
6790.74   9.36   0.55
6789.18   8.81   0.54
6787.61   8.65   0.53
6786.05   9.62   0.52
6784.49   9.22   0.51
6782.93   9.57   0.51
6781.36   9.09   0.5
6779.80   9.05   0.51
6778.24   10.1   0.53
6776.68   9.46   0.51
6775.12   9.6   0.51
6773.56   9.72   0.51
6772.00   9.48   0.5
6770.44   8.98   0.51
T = 0.4 A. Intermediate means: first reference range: 9.17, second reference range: 9.33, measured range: 9.12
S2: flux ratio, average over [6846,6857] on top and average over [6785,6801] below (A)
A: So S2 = 1.0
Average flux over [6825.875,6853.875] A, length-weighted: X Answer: 9.14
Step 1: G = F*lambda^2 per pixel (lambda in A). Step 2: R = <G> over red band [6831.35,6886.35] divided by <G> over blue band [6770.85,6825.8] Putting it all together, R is 1.01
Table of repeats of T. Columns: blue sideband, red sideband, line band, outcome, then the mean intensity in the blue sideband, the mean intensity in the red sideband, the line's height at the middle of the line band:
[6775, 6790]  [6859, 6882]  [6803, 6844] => 0.9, 9.3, 9.32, 9.31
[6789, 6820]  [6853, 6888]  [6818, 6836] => 0.4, 9.21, 9.3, 9.24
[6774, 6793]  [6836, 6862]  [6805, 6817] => 0.1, 9.35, 9.21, 9.29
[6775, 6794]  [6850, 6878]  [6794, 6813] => 0.5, 9.33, 9.36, 9.34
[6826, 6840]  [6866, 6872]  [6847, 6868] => -0.5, 9.01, 9.35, 9.24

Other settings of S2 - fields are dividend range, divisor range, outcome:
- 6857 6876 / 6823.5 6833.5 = 1.01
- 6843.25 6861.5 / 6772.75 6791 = 0.99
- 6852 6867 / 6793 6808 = 1.03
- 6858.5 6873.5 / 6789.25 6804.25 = 1.01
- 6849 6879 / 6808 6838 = 1.03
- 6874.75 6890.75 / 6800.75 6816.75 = 1.03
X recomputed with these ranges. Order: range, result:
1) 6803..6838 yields 9.08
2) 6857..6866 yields 9.17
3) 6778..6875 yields 9.2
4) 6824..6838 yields 8.93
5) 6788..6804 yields 9.17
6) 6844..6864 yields 9.26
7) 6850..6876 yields 9.36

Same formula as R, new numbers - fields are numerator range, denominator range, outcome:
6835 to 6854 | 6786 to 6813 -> 1.02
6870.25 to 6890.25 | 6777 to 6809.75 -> 1.04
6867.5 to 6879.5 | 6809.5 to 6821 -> 1.01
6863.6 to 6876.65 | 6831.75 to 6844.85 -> 1.06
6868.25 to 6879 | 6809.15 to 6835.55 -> 1.03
